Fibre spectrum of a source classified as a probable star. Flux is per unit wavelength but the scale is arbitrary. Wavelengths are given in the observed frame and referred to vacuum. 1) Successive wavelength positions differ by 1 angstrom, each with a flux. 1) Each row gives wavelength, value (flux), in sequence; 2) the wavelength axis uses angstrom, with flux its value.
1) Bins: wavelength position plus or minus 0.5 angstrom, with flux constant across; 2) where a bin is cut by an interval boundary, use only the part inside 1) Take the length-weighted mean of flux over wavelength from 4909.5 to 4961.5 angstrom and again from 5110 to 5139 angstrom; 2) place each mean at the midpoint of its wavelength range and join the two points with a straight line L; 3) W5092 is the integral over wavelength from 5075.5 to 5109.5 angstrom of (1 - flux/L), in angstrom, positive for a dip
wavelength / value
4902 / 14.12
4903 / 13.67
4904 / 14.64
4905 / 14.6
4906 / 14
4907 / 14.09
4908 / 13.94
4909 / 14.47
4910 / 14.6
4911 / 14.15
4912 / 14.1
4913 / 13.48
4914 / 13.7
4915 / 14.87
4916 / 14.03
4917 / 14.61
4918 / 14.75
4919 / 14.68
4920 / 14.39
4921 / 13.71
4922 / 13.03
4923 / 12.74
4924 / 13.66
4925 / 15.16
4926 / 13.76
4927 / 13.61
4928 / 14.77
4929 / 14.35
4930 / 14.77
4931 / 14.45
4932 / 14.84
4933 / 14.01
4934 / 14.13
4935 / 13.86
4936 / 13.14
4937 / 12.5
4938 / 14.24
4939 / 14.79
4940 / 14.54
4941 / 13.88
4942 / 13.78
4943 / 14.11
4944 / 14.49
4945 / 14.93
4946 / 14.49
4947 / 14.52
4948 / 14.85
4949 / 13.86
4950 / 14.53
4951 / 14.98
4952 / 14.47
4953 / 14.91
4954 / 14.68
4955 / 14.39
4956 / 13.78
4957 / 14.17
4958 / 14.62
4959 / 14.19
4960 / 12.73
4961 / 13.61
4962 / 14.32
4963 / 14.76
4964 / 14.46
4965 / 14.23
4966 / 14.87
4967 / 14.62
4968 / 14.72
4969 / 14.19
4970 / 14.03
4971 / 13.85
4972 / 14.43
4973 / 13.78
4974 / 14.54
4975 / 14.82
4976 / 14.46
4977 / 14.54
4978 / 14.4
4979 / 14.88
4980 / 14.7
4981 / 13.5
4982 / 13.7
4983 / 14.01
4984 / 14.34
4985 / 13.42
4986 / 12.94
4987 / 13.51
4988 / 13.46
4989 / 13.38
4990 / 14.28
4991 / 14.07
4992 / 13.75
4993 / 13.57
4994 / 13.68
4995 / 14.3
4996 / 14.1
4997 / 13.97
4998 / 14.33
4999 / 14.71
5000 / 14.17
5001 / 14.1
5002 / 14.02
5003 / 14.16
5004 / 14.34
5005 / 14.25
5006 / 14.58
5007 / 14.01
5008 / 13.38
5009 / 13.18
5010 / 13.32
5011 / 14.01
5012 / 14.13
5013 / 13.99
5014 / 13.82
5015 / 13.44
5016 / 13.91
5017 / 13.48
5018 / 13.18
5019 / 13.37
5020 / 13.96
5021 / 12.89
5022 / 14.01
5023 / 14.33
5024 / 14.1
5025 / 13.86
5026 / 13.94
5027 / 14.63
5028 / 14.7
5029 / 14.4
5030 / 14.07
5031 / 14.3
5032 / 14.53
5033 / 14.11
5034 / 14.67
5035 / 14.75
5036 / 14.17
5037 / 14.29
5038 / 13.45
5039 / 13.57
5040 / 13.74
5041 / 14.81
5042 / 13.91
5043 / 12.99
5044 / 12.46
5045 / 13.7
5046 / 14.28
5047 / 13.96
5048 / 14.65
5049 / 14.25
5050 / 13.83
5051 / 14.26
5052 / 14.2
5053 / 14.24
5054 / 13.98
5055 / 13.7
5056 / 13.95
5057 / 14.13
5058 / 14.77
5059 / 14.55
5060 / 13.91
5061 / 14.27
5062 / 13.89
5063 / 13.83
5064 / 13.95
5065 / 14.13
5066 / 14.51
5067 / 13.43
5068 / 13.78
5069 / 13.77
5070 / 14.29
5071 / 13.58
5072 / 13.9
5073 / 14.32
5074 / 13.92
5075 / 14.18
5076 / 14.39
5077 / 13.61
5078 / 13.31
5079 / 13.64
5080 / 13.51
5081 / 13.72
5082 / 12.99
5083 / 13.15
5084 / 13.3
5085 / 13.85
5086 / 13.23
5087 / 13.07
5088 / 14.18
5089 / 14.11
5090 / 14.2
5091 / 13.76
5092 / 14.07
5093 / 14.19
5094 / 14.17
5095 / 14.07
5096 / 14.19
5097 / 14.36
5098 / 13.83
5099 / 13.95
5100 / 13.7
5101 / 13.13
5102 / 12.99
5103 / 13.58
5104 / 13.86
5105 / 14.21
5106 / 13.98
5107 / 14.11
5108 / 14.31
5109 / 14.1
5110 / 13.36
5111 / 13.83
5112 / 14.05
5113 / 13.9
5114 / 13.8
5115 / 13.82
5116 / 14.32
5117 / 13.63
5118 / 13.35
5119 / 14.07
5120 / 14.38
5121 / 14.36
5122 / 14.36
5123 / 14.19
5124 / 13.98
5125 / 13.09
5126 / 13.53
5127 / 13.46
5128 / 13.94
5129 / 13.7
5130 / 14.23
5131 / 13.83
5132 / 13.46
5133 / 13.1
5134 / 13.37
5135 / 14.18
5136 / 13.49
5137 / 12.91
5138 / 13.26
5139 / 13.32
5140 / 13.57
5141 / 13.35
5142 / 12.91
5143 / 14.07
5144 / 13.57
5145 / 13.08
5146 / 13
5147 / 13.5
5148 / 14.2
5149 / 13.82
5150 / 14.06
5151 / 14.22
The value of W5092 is 0.10 angstrom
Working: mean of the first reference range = 14.2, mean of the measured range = 13.8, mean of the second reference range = 13.8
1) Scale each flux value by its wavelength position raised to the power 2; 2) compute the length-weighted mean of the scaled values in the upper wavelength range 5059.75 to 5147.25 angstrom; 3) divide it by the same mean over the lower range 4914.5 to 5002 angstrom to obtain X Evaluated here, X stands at 1.03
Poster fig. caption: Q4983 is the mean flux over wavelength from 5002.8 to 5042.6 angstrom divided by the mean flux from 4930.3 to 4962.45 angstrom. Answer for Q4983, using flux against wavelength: 0.98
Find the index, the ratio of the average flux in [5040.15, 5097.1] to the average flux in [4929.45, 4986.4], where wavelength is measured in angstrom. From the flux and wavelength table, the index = 1.0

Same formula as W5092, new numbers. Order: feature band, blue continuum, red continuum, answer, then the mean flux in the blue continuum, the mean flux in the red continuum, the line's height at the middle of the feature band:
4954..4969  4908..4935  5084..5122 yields -0.2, 14.2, 13.9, 14.1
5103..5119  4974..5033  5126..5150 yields -0.3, 14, 13.5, 13.6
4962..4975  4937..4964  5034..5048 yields -0.2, 14.3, 13.9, 14.2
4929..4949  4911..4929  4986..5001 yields -0.3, 14.1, 13.9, 14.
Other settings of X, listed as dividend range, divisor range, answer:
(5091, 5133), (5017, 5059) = 1.02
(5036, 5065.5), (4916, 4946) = 1.04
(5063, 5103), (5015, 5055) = 1.01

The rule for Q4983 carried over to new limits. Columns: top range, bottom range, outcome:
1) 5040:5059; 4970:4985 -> 0.98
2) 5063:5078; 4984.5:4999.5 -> 1.01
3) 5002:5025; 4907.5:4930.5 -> 0.98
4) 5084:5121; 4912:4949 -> 0.98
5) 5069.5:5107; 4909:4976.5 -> 0.97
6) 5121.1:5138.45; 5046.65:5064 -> 0.97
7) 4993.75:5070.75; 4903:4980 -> 0.98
